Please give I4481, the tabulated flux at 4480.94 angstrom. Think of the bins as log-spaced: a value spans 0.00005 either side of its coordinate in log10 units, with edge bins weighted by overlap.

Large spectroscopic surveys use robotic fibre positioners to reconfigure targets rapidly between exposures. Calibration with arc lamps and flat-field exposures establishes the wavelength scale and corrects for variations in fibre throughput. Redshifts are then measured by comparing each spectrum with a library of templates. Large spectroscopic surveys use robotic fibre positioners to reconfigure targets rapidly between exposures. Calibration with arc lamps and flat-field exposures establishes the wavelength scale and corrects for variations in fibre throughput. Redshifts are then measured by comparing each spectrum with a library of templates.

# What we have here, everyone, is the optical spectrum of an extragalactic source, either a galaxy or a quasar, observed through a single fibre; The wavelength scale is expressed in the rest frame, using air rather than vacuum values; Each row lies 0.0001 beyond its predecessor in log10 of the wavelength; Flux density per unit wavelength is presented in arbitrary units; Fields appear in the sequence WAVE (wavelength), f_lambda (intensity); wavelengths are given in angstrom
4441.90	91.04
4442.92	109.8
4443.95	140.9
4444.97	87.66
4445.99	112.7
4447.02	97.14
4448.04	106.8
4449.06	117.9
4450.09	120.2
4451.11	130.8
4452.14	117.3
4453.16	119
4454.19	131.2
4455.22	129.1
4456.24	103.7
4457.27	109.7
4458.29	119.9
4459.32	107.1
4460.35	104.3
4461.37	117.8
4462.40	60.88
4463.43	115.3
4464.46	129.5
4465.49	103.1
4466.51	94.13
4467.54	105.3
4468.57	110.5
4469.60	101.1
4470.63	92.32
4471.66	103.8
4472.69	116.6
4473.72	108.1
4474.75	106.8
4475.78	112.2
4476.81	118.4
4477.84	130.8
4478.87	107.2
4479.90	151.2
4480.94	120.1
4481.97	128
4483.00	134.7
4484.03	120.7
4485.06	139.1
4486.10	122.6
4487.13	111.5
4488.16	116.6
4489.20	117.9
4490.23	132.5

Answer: 120.1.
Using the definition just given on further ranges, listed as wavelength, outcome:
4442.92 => 109.8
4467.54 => 105.3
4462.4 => 60.88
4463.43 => 115.3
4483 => 134.7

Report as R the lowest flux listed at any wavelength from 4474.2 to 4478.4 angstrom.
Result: 106.8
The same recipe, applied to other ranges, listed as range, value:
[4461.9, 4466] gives 60.88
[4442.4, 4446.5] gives 87.66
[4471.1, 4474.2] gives 103.8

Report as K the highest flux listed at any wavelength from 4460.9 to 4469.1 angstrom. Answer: 129.5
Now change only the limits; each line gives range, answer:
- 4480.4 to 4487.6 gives 139.1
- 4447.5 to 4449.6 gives 117.9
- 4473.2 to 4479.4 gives 130.8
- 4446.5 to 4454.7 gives 131.2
